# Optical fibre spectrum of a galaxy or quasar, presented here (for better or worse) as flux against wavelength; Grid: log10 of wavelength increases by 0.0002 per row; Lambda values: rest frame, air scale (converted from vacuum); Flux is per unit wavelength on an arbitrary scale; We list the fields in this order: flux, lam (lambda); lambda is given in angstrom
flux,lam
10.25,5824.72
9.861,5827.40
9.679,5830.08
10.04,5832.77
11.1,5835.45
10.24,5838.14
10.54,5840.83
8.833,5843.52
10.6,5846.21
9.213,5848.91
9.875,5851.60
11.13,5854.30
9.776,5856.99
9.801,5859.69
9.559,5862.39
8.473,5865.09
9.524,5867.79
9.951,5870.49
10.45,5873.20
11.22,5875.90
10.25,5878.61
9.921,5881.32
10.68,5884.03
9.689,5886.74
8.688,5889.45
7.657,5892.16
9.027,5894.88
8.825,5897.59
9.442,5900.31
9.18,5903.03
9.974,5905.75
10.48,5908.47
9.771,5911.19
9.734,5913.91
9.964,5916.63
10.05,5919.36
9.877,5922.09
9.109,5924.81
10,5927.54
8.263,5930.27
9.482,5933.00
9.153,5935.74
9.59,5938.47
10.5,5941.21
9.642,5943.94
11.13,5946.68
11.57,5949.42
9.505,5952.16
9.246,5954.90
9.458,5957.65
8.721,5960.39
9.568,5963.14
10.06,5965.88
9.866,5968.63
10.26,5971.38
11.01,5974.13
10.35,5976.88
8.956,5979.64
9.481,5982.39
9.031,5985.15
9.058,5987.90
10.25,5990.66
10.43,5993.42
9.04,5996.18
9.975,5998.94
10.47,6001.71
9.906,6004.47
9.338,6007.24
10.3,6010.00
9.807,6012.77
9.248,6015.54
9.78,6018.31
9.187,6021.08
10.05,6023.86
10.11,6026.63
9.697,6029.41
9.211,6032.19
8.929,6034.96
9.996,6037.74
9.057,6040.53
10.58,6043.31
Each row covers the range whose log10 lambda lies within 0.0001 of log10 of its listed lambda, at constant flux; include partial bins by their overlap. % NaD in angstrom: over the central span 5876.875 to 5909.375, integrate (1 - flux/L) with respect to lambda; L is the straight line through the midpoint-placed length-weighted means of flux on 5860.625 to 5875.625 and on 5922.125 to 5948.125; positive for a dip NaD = 0.70 angstrom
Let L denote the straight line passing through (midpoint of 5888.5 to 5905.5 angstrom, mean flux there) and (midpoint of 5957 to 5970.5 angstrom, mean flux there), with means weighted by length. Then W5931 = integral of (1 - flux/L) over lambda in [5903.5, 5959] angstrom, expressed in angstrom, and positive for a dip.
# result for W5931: -3.5 angstrom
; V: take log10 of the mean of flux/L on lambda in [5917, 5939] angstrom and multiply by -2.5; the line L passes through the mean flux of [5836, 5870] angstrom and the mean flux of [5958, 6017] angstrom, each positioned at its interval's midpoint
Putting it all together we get 0.04 mag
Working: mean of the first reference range 9.83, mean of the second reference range 9.76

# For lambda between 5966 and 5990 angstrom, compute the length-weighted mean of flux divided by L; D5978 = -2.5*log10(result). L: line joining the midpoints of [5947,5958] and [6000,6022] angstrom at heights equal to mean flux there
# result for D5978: 0.02 mag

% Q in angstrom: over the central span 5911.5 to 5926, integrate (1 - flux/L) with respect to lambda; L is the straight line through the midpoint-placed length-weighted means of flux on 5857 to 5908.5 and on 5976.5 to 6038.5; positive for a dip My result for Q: -0.2 angstrom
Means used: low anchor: 9.6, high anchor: 9.66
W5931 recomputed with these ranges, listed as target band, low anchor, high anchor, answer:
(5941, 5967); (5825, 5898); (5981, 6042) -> -0.52 angstrom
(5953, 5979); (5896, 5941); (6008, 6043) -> -0.54 angstrom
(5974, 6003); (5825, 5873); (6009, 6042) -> -0.29 angstrom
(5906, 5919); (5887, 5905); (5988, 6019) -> -1.37 angstrom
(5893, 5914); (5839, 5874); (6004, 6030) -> 0.64 angstrom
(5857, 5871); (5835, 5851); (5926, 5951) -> 0.75 angstrom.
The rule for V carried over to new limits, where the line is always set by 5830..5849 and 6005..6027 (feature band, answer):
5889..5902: 0.14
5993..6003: -0.02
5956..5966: 0.05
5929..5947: 0.03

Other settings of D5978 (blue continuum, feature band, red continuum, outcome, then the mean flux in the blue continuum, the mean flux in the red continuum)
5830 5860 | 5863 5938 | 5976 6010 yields 0.04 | 10.1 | 9.71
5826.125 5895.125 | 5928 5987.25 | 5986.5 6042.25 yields 0.00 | 9.85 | 9.7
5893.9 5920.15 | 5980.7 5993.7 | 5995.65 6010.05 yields 0.03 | 9.65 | 9.84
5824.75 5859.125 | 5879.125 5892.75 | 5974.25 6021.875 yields 0.06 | 10.1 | 9.72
